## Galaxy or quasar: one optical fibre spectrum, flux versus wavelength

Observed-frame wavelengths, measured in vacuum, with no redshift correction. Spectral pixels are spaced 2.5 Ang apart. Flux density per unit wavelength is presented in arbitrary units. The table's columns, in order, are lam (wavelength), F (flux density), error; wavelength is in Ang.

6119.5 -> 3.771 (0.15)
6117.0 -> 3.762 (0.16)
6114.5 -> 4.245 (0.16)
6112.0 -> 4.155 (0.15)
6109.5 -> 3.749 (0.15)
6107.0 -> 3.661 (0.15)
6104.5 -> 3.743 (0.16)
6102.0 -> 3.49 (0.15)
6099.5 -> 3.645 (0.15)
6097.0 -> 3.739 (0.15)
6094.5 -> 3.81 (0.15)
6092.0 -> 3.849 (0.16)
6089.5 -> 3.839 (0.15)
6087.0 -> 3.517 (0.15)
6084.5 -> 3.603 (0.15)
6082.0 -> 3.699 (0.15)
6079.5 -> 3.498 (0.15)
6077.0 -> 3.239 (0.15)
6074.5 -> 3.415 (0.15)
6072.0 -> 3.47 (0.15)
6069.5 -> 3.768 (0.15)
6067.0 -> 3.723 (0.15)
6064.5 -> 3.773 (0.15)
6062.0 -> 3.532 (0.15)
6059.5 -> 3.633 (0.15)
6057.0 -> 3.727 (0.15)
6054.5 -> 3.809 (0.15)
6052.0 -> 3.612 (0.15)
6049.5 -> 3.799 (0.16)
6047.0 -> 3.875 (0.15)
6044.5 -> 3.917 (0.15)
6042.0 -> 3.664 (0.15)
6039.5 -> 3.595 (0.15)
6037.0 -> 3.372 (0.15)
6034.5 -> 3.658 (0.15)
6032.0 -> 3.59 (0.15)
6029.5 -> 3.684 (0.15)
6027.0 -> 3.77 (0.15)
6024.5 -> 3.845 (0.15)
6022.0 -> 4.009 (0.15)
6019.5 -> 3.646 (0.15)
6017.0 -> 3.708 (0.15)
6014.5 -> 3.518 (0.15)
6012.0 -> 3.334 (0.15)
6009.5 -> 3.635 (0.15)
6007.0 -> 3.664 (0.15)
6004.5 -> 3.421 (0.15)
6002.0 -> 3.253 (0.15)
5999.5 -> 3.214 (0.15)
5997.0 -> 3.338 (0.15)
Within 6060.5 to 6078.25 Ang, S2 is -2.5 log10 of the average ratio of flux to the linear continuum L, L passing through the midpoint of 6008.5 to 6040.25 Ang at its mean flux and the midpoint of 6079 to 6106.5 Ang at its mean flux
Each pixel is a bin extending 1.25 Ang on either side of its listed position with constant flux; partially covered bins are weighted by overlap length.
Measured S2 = 0.03 mag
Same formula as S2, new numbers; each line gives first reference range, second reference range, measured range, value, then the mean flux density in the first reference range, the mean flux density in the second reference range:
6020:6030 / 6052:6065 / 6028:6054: 0.02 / 3.82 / 3.68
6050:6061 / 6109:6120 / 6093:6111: 0.06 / 3.7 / 3.96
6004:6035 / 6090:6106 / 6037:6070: -0.01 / 3.66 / 3.72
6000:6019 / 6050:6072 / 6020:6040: -0.04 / 3.5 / 3.69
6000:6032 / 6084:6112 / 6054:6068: -0.01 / 3.61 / 3.72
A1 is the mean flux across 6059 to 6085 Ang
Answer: 3.58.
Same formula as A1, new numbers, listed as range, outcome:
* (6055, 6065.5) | 3.67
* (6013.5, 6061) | 3.71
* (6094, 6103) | 3.66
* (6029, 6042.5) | 3.58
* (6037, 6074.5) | 3.69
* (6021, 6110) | 3.67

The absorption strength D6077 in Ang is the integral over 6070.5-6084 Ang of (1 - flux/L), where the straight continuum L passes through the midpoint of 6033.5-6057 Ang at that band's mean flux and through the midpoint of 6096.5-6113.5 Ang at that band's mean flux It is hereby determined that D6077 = 0.9 Ang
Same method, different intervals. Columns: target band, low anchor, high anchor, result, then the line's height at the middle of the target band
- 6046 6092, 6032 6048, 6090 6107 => 0.6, 3.69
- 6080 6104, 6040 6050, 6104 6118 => 1.1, 3.87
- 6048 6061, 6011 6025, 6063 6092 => -0.3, 3.63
